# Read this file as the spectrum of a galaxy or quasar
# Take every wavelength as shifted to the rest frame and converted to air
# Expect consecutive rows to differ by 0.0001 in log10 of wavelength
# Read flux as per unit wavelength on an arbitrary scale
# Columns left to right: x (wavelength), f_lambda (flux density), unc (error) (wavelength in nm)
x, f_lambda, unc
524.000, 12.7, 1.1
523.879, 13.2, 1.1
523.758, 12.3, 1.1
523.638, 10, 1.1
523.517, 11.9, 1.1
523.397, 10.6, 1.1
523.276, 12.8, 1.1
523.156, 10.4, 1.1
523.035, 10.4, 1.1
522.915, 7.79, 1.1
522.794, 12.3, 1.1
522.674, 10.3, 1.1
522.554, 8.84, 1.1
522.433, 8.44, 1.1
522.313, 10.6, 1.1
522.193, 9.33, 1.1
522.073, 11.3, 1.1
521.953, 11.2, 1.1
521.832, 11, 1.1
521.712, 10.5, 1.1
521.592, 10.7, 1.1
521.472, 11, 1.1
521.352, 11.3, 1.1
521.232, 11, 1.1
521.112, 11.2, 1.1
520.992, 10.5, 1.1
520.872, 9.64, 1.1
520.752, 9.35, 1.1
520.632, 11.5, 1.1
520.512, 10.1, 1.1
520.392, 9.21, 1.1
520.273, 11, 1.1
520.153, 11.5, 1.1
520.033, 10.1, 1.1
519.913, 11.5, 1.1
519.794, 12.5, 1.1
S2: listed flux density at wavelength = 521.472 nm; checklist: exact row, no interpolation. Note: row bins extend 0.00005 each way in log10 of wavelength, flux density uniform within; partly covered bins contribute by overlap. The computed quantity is 11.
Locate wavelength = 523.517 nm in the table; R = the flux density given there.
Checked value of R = 11.9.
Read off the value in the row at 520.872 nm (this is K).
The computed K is 9.64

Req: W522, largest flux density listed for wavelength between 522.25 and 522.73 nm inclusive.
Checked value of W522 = 10.6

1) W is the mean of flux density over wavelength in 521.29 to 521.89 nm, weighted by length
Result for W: 10.9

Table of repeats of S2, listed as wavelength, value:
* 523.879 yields 13.2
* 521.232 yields 11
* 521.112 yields 11.2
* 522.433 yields 8.44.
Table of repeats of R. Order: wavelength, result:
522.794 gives 12.3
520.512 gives 10.1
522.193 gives 9.33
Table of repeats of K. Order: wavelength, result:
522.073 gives 11.3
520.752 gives 9.35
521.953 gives 11.2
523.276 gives 12.8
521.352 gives 11.3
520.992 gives 10.5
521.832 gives 11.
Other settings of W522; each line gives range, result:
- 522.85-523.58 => 12.8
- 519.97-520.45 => 11.5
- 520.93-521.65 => 11.3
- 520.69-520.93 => 9.64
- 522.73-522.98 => 12.3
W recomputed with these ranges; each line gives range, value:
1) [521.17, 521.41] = 11.2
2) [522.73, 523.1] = 10.2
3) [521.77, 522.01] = 11.1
